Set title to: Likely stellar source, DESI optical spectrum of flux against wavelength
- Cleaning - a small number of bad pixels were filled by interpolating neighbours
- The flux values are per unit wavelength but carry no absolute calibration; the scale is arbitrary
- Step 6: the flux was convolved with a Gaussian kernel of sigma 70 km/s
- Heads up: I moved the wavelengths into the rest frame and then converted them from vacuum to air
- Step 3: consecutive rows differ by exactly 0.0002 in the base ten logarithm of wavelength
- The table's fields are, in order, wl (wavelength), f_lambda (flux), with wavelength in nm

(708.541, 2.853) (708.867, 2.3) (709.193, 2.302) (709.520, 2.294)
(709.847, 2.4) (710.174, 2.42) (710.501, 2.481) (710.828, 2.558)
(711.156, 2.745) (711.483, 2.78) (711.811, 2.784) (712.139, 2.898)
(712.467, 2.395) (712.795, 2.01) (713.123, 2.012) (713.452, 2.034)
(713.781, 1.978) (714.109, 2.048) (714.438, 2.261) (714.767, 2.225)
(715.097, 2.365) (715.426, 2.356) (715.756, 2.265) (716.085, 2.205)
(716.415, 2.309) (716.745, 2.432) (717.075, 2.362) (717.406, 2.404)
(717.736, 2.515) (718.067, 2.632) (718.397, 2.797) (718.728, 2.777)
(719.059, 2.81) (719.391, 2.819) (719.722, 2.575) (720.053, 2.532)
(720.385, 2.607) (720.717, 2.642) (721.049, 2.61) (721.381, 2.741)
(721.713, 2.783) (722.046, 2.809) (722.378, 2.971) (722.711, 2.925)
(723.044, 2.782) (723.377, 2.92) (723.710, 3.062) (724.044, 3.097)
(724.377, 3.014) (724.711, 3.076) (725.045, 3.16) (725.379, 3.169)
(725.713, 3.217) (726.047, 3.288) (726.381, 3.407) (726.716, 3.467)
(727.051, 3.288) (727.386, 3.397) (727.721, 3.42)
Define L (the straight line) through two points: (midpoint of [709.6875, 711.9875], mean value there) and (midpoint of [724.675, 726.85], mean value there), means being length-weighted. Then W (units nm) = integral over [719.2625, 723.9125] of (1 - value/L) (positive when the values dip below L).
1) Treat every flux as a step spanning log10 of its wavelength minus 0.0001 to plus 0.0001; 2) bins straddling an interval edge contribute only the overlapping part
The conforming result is 0.46 nm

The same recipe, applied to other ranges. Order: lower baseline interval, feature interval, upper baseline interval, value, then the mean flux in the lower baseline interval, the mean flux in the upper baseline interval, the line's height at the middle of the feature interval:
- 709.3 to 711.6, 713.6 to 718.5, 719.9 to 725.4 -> 0.63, 2.51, 2.87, 2.68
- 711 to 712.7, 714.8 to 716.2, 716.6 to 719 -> 0.17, 2.69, 2.57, 2.62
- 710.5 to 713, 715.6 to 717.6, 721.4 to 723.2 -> 0.27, 2.58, 2.85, 2.7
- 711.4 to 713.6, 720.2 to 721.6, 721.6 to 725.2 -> 0.09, 2.4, 2.97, 2.84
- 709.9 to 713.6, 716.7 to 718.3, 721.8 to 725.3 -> 0.14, 2.46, 2.98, 2.72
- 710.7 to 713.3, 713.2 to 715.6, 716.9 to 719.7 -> 0.36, 2.52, 2.64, 2.56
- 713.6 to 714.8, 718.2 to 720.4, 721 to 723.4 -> -0.12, 2.12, 2.82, 2.57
